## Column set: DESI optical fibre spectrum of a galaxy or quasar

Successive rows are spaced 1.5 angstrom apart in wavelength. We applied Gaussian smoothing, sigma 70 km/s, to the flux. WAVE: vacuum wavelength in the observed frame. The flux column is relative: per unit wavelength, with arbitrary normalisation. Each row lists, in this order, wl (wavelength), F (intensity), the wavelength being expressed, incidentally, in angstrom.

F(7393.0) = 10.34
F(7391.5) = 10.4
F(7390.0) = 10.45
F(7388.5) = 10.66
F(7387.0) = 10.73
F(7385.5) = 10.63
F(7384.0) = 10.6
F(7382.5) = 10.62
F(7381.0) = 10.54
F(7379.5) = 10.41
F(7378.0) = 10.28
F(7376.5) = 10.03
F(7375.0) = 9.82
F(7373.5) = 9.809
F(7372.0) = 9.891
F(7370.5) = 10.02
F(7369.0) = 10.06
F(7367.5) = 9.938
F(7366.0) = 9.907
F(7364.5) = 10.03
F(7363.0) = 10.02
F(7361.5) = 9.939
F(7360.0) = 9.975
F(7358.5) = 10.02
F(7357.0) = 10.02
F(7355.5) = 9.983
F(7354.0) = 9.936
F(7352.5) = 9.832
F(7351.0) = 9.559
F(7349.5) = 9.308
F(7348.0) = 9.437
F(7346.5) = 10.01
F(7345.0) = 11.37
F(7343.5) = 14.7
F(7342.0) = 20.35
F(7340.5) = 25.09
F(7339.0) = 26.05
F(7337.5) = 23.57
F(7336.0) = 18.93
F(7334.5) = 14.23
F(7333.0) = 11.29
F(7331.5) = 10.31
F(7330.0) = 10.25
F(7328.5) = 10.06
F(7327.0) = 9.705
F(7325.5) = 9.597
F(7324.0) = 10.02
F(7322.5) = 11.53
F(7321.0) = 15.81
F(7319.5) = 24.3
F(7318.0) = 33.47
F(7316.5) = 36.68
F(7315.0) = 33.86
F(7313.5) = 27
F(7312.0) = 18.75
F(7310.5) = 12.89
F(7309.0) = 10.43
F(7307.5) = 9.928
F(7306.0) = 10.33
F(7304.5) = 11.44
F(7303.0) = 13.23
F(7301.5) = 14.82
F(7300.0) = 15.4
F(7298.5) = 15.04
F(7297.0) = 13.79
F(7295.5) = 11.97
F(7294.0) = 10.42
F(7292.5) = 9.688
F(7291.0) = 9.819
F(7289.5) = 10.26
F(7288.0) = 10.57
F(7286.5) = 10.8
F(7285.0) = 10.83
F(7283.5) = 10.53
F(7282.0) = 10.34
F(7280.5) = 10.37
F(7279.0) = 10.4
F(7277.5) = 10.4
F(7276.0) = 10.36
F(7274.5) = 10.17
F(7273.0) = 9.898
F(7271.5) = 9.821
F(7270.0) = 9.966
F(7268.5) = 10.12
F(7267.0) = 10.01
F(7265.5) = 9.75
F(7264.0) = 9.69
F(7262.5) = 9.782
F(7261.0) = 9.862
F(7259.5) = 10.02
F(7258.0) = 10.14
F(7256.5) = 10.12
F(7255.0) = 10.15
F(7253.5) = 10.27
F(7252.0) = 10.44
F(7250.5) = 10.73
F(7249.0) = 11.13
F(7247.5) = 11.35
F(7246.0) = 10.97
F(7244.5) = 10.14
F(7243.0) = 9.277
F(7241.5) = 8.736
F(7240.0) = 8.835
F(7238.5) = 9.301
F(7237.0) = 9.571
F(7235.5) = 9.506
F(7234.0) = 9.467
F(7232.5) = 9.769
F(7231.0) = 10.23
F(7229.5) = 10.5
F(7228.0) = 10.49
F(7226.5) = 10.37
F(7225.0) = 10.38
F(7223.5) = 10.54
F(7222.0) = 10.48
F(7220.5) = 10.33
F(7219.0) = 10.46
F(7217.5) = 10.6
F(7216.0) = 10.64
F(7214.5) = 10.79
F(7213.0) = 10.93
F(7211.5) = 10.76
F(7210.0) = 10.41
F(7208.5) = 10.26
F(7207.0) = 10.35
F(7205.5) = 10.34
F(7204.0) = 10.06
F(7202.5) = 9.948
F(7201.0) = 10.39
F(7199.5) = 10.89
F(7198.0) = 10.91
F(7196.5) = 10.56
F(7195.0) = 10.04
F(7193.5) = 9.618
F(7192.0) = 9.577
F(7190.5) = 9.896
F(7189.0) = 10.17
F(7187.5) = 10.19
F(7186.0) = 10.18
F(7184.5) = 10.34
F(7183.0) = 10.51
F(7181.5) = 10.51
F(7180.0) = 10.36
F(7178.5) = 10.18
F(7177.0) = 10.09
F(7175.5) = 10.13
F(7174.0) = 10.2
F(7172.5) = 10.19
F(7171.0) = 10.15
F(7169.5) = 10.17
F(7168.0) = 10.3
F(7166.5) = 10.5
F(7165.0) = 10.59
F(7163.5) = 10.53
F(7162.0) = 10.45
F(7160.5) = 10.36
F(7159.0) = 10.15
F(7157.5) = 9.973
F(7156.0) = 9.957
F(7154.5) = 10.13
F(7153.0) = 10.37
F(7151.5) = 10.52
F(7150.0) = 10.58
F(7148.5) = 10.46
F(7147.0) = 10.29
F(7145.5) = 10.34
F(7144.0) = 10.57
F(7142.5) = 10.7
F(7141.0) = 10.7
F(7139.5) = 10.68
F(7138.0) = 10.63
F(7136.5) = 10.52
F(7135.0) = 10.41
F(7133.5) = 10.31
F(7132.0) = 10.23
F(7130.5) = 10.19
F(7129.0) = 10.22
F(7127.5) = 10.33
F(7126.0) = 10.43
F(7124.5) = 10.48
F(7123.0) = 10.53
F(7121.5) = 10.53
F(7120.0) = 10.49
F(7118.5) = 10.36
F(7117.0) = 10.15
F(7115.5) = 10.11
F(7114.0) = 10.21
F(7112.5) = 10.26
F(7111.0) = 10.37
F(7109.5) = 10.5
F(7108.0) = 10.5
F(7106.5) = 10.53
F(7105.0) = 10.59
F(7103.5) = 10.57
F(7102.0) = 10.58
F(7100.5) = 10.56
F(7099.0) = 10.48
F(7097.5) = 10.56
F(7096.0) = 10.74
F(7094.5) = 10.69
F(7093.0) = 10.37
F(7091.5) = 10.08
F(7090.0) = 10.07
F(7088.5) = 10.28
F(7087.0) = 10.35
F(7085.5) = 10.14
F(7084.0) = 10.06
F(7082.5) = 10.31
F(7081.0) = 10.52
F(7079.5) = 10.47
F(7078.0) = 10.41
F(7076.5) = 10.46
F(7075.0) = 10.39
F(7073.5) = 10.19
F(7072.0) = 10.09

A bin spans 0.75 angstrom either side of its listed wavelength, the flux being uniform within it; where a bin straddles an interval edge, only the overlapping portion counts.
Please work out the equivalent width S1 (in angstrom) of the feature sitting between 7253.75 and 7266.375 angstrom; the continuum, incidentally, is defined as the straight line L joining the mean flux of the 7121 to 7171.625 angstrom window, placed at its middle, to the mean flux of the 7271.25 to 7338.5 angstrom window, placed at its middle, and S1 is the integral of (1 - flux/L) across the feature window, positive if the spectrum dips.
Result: 3.0 angstrom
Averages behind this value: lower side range 10.4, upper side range 14.1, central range 9.95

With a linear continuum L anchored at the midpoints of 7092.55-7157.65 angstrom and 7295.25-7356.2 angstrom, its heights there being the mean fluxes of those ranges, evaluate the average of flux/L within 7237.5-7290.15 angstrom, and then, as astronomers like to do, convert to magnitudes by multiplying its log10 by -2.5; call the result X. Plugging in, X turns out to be 0.343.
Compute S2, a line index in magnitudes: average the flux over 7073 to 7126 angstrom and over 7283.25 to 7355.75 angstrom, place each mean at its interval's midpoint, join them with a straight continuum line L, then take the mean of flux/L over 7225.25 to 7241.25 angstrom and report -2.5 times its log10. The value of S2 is 0.31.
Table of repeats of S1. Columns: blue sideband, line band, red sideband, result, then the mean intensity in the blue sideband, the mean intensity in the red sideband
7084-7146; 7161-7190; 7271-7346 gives 3.53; 10.4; 14.6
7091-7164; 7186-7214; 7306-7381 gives 3.17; 10.4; 14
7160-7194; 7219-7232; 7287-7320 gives 2.27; 10.2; 16.4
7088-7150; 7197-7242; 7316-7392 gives 4.91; 10.4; 12.9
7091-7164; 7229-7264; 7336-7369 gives 5.14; 10.4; 12.9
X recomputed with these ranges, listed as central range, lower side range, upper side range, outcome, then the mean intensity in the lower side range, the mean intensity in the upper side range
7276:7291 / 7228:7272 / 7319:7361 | 0.08 mag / 10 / 13.3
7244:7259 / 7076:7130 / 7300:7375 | 0.21 mag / 10.4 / 14.2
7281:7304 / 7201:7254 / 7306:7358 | 0.16 mag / 10.2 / 15.7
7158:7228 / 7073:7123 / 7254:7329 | 0.13 mag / 10.4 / 13.1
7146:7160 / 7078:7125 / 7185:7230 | 0.01 mag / 10.4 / 10.4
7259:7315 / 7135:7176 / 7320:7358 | 0.05 mag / 10.4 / 13.3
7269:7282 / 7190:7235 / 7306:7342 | 0.39 mag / 10.3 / 17.9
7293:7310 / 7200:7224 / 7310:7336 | 0.30 mag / 10.5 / 17.7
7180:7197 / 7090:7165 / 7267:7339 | 0.15 mag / 10.4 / 14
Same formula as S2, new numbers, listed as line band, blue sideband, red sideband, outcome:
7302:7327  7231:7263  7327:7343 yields -0.18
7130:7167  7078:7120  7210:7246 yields -0.01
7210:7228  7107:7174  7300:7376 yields 0.13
